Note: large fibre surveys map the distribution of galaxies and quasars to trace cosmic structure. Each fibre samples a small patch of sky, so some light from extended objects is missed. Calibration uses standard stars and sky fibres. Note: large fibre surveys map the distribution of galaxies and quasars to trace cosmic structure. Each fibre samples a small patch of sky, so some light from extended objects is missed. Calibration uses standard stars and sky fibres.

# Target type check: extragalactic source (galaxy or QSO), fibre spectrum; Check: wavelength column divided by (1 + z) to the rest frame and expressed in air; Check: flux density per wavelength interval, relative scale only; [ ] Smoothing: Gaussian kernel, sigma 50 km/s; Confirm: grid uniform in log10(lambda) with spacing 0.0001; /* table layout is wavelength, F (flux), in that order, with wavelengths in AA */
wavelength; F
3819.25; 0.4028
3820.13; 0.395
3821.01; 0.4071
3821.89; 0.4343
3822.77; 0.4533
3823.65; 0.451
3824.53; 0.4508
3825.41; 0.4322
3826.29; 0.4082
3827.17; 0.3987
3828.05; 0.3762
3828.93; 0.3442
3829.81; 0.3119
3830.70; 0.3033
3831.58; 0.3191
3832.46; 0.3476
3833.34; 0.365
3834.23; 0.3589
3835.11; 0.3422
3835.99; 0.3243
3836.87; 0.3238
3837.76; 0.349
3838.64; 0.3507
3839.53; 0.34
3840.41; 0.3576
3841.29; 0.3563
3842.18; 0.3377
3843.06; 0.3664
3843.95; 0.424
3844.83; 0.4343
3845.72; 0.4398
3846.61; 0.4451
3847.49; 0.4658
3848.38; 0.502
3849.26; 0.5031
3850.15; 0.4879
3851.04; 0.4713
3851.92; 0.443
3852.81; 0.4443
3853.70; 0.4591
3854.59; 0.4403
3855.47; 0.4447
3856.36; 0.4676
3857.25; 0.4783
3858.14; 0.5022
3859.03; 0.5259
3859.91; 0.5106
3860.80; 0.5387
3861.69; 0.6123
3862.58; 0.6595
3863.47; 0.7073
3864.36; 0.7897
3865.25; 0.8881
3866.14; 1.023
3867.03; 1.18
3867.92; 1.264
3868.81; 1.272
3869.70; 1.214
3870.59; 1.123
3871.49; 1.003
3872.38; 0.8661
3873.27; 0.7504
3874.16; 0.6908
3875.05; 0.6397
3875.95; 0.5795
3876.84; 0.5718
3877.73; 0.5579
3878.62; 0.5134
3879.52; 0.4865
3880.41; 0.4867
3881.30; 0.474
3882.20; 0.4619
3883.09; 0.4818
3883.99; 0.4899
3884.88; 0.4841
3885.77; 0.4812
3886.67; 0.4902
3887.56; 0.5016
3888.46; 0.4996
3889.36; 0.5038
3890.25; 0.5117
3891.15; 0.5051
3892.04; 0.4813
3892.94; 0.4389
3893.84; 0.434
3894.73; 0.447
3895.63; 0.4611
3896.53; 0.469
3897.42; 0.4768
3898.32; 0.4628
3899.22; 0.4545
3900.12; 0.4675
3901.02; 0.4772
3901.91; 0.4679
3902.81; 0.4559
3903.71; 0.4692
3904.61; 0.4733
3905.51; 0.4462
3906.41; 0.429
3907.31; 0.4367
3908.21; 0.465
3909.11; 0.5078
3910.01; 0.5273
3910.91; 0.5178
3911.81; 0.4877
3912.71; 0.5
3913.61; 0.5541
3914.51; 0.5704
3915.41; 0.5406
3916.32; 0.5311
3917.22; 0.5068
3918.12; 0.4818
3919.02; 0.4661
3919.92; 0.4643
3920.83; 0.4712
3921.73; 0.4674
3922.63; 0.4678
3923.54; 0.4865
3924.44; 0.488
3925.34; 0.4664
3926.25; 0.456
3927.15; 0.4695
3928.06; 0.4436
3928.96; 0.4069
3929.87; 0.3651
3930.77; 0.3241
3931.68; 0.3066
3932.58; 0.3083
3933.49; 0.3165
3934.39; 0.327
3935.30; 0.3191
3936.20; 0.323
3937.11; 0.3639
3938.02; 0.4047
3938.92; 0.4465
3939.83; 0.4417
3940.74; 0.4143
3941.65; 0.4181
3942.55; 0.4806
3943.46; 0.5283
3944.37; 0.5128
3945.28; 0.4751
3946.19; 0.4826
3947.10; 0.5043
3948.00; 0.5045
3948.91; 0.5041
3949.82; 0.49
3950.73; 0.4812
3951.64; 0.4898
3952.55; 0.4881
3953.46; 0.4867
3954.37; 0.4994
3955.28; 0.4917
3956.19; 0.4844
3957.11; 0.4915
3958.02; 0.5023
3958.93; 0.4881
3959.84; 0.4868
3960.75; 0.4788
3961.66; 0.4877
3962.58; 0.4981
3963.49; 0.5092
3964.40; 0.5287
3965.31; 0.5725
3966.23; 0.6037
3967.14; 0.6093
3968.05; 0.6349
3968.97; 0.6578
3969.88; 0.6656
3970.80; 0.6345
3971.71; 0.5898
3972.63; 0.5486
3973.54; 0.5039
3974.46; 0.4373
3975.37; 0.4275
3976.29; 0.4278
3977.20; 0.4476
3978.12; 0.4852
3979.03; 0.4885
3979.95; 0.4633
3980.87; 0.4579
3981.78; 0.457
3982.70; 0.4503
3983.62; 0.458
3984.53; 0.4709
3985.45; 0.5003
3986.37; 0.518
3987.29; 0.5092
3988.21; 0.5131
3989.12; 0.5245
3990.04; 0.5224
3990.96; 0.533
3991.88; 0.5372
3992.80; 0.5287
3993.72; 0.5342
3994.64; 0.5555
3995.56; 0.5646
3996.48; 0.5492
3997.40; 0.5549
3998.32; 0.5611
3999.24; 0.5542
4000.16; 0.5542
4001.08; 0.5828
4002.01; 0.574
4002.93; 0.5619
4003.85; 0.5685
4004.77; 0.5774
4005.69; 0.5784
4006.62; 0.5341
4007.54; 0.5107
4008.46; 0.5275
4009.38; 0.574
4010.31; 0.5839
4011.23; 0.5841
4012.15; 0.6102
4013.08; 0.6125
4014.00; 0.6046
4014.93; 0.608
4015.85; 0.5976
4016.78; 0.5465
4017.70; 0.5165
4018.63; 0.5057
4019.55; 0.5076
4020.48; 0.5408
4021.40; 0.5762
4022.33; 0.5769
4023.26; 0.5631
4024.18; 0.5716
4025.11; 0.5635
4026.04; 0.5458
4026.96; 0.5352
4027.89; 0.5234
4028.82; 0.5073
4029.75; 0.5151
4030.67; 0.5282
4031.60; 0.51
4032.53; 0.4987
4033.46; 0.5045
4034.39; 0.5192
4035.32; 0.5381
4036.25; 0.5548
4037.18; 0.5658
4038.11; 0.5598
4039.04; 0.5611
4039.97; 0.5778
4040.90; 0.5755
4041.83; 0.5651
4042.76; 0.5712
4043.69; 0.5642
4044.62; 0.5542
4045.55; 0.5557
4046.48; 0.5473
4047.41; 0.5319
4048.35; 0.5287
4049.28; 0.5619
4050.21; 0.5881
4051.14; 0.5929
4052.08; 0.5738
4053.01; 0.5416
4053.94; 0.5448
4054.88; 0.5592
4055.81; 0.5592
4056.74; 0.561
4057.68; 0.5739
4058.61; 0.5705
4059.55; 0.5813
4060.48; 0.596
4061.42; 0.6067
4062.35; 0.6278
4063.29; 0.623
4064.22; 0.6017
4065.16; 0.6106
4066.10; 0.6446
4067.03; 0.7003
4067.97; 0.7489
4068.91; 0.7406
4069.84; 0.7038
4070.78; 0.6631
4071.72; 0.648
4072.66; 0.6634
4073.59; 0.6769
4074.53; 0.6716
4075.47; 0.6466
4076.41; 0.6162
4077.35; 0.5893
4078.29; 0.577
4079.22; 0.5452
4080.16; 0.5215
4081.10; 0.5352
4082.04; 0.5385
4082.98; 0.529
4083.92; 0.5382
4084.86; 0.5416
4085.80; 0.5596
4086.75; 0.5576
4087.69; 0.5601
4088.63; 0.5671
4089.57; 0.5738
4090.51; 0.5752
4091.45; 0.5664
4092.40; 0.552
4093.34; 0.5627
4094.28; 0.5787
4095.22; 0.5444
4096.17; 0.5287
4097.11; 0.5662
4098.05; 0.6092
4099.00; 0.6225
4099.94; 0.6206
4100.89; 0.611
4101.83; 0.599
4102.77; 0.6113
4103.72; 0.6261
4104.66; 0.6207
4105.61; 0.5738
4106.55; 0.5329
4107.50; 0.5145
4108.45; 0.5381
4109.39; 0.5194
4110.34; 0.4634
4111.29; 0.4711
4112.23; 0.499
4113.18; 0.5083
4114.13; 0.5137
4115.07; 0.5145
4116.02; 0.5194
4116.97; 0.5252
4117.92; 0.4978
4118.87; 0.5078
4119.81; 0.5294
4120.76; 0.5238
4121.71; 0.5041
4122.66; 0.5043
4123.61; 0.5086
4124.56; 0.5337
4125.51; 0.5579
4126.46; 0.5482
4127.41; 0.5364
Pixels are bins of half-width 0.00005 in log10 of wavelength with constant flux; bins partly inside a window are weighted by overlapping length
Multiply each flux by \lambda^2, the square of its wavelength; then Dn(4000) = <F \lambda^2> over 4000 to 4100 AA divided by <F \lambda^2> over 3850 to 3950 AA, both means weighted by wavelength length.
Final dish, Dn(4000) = 1.17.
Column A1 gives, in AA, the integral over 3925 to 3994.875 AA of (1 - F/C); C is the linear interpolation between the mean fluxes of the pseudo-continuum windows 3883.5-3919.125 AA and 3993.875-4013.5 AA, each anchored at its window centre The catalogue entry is 6.8 AA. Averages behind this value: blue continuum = 0.484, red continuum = 0.565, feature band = 0.48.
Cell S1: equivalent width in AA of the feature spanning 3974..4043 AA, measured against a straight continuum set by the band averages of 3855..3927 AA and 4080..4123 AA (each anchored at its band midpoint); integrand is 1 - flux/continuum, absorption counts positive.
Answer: 2.96 AA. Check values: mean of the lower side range 0.573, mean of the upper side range 0.548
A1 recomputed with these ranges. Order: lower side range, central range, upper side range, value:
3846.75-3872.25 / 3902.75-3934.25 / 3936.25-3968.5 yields 6.0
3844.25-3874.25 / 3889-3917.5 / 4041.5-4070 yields 7.6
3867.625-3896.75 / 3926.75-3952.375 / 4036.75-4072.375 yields 7.9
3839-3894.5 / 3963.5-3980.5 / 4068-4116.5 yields 1.2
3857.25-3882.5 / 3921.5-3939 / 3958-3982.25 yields 6.2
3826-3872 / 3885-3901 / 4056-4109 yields 2.2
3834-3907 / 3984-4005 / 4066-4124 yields 0.8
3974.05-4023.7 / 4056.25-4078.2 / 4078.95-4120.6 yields -3.7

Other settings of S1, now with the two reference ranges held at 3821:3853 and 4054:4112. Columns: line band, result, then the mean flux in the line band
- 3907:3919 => -1.41 AA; 0.509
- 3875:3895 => -3.02 AA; 0.499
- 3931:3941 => 2.42 AA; 0.359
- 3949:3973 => -1.98 AA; 0.534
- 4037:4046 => -0.15 AA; 0.565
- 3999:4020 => -1.32 AA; 0.564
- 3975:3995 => 0.81 AA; 0.491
